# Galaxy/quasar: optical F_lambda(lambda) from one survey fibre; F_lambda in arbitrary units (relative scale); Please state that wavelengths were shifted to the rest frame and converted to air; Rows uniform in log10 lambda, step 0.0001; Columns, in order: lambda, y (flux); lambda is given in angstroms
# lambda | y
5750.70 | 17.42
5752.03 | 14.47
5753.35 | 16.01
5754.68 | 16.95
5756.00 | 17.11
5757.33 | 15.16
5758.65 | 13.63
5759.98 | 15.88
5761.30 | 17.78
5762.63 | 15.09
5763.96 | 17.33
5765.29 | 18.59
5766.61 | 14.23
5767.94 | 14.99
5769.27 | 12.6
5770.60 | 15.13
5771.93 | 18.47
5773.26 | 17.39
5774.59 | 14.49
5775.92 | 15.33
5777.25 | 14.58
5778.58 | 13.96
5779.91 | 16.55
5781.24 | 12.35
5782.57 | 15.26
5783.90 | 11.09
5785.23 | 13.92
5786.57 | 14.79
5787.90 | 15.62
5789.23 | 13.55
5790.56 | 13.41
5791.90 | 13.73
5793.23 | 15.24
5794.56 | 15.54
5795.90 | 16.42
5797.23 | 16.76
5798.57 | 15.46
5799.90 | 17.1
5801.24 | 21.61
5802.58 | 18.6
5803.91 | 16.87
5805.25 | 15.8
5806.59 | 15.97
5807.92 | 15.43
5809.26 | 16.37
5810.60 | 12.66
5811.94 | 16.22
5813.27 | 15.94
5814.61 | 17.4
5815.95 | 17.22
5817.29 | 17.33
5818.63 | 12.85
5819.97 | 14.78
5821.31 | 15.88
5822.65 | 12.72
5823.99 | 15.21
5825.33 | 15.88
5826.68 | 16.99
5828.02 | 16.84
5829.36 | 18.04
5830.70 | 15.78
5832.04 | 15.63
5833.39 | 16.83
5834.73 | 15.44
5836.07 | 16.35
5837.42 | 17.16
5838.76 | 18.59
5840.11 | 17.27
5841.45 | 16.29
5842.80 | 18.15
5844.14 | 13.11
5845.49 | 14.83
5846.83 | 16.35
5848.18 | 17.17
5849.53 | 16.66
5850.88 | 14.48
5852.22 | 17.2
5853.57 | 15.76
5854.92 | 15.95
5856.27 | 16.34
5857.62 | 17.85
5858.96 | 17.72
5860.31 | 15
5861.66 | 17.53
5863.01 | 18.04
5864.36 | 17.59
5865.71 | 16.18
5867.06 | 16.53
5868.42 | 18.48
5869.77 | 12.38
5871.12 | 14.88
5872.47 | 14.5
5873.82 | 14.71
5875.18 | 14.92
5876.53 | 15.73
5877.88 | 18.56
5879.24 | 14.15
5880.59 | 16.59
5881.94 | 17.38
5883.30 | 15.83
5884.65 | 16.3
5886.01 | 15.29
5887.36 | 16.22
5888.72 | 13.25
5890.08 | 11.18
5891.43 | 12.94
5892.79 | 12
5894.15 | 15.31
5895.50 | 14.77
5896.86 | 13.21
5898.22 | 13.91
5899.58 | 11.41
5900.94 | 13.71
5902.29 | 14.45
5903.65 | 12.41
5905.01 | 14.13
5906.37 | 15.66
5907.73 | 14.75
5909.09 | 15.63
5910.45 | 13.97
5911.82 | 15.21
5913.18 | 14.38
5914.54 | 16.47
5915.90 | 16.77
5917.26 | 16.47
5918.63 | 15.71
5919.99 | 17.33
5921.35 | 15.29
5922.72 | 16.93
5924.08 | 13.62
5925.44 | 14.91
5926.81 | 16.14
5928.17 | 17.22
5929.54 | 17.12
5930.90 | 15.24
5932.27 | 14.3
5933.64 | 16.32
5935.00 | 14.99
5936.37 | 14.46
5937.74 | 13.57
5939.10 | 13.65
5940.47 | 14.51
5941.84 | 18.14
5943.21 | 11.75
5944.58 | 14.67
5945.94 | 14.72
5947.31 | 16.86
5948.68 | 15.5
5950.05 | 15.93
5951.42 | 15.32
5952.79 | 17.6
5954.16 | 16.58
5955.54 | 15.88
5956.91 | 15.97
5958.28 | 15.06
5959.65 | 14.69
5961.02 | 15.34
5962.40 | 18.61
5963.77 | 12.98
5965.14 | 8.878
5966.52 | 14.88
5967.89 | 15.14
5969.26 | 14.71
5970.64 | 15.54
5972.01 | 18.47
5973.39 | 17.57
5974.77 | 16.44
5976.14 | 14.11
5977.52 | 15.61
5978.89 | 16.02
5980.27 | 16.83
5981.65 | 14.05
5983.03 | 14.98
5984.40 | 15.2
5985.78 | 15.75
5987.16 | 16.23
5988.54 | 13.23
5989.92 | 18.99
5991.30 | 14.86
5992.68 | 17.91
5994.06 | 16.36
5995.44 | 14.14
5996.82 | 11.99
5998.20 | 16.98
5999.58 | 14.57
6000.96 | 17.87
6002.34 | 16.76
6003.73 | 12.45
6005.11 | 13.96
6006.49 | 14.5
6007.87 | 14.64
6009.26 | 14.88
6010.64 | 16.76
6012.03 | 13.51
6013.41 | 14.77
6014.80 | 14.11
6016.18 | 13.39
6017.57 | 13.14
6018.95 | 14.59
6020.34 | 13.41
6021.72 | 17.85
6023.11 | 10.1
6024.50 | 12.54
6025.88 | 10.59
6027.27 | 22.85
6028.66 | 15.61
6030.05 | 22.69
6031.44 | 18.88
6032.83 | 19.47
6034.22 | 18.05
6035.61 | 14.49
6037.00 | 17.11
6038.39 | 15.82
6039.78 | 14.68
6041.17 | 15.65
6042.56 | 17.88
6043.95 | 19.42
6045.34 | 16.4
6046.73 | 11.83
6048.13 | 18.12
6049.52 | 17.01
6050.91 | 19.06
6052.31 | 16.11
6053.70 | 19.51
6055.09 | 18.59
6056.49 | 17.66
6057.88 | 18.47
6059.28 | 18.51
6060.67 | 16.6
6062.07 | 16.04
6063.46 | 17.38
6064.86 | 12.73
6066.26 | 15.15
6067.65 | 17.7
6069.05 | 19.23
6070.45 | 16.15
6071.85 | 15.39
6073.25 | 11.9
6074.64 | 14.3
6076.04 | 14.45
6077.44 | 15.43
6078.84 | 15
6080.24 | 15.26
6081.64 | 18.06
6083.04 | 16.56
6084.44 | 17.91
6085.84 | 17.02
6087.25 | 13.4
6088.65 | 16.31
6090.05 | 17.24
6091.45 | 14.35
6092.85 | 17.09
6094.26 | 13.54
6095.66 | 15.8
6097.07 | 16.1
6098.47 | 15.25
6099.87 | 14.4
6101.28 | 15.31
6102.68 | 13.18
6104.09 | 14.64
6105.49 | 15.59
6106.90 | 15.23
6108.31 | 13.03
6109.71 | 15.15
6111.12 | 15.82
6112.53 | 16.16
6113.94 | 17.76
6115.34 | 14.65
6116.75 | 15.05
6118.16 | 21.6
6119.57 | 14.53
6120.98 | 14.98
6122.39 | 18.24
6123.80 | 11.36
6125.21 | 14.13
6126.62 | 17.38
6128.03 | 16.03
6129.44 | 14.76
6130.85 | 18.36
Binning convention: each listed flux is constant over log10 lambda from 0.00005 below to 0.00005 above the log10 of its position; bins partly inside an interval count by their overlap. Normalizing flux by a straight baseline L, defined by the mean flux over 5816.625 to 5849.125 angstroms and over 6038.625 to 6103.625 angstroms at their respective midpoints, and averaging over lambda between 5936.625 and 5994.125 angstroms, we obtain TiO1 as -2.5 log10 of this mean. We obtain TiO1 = 0.05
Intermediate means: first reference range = 16.1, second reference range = 16.1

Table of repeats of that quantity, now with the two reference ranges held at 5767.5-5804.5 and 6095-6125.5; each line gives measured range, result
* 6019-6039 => -0.07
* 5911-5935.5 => -0.03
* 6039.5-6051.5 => -0.09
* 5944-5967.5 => 0.01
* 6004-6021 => 0.08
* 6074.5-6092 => -0.03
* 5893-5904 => 0.13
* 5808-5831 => -0.03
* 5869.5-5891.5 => 0.02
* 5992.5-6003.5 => -0.01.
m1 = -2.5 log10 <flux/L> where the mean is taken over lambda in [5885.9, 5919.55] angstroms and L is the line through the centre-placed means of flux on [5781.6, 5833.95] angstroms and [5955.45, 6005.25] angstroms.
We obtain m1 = 0.083 mag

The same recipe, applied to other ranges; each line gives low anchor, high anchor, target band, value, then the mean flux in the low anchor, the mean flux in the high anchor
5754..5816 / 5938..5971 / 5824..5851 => -0.06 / 15.6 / 15.1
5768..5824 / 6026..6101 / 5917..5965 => 0.04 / 15.4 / 16.5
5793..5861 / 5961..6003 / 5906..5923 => 0.01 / 16.3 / 15.5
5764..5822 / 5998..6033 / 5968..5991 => -0.03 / 15.5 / 15.3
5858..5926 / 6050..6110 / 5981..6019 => 0.04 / 15.2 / 16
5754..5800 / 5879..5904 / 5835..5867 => -0.14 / 15.3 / 14.3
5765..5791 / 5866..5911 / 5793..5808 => -0.14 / 14.8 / 14.7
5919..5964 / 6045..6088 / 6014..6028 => 0.13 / 15.5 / 16.3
